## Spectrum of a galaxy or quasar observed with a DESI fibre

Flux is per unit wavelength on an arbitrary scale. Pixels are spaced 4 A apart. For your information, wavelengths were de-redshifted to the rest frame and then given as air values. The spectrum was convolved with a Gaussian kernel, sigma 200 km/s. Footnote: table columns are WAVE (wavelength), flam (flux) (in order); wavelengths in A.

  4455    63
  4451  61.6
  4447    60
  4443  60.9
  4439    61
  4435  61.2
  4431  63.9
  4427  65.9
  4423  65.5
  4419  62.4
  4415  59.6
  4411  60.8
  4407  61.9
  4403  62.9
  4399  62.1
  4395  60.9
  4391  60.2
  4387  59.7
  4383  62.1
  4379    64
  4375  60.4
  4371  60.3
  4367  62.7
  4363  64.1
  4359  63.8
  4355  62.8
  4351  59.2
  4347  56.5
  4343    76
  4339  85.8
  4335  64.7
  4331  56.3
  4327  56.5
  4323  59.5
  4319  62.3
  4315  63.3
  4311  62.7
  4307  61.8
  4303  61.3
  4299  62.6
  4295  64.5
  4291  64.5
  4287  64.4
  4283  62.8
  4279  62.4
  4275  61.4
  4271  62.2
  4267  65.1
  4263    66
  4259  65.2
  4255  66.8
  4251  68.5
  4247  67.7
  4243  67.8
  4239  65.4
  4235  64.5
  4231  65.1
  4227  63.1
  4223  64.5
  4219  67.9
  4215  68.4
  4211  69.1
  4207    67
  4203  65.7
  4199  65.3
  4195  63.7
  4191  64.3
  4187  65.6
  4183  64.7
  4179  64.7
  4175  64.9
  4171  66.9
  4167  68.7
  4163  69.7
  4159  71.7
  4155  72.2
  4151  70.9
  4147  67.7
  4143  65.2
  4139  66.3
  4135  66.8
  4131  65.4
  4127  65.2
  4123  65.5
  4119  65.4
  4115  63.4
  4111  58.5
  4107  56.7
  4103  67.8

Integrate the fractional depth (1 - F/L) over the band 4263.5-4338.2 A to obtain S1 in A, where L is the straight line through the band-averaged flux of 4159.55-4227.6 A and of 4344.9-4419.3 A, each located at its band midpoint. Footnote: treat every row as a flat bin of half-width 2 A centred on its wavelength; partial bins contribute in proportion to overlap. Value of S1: 1.1 A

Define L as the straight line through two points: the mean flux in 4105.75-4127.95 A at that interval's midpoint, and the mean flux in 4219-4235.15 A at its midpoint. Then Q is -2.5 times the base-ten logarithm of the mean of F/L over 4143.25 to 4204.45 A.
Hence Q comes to -0.057 mag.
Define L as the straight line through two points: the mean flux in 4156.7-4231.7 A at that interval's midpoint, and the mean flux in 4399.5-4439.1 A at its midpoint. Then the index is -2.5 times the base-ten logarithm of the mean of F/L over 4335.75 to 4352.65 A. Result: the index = -0.09 mag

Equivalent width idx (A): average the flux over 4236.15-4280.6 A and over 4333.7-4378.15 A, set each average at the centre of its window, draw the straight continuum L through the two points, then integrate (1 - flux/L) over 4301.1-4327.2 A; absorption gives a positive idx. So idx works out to 1.5 A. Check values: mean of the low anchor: 65.3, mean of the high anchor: 65.1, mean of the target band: 61.4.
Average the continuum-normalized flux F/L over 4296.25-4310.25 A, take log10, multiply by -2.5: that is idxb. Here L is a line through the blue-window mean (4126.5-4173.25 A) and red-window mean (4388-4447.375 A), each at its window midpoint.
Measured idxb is 0.04 mag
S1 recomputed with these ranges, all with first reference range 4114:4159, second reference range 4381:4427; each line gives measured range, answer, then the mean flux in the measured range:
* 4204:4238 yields -0.40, 66.2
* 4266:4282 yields 0.43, 62.6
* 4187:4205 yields 0.28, 64.8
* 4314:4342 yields -0.54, 64.5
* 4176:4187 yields 0.21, 64.9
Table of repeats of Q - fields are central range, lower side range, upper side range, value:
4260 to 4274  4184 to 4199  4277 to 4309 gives -0.01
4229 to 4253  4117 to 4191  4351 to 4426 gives -0.02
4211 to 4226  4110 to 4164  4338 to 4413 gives -0.02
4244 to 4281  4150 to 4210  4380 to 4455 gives 0.00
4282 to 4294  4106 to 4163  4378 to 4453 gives 0.00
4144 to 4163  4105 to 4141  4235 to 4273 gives -0.10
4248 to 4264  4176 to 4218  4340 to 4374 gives -0.03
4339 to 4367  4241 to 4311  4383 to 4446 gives -0.04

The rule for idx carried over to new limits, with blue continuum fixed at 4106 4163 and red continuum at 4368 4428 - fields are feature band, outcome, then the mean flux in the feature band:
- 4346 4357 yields 0.5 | 59.8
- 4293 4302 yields 0.0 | 63.3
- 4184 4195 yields 0.1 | 64.7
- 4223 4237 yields 0.1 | 64.3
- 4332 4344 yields -2.1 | 73.9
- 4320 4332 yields 1.0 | 57.9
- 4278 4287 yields 0.1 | 63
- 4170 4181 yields 0.0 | 65.4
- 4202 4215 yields -0.5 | 67.6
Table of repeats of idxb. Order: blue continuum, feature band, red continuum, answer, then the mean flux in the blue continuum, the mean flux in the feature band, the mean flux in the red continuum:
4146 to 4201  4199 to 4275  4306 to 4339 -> -0.01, 67.2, 66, 62.4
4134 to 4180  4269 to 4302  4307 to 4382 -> 0.03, 68.1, 63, 63.3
